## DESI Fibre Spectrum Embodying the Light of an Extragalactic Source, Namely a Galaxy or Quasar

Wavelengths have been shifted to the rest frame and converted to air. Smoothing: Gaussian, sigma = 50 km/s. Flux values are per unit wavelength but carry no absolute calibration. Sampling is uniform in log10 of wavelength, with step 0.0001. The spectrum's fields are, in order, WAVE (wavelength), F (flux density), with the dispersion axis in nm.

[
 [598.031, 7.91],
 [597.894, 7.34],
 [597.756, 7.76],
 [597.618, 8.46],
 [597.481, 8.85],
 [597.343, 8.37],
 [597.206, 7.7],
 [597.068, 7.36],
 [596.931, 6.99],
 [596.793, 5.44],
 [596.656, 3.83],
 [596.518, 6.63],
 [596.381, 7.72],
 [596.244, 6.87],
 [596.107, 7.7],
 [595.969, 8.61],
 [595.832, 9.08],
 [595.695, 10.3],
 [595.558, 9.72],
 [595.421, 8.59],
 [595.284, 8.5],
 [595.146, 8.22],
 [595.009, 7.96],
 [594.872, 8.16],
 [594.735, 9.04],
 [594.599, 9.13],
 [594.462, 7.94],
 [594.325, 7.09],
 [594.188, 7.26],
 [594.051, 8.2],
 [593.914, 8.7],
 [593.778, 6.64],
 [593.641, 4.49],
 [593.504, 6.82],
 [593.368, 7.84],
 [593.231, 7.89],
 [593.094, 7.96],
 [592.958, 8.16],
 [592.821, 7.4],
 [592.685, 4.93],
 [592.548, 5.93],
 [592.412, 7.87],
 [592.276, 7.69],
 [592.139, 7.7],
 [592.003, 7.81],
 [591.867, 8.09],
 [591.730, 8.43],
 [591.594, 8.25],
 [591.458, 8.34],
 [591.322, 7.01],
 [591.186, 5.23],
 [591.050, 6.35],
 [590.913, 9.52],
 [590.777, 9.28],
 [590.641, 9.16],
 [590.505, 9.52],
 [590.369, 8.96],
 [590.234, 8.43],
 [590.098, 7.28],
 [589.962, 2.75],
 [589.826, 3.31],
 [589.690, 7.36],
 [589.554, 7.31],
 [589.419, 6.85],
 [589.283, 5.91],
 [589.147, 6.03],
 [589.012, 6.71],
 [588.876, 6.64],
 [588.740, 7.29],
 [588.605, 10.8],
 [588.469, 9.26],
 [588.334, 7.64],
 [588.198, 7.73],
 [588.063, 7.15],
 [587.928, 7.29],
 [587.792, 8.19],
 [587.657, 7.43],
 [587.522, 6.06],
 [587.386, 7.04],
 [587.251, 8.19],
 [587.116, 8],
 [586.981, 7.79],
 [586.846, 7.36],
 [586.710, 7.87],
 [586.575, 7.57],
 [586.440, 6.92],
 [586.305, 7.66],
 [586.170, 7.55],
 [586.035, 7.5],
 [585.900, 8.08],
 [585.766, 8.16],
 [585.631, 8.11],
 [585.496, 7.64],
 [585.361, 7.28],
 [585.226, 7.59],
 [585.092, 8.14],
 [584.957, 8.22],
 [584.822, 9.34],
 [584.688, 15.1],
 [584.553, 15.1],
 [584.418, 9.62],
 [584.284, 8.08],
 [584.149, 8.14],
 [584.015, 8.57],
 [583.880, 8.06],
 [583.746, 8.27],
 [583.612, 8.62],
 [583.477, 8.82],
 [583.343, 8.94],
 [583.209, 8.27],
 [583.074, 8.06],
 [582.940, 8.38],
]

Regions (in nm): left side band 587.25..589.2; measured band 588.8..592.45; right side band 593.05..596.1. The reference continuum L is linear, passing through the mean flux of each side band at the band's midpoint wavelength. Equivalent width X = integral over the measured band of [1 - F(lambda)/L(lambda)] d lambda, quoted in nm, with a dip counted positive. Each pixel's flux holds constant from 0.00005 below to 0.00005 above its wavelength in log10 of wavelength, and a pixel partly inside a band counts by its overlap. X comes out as 0.21 nm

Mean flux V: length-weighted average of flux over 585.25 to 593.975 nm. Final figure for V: 7.44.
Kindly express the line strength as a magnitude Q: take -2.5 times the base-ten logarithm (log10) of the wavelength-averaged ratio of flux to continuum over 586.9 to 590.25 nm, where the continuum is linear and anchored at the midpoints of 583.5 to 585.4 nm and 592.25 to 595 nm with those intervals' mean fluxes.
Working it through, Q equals 0.192 mag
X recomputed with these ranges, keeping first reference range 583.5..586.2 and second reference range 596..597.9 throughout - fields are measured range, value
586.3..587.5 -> 0.15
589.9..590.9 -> 0.01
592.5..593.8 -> 0.16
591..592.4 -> 0.07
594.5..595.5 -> -0.13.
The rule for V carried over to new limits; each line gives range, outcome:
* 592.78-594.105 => 7.4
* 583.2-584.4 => 8.48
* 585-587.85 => 7.63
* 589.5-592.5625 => 7.49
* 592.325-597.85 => 7.65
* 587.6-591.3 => 7.38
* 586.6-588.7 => 7.84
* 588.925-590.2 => 6.02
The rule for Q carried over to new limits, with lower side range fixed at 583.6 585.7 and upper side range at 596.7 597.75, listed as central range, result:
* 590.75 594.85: 0.073 mag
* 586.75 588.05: 0.175 mag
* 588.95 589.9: 0.347 mag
